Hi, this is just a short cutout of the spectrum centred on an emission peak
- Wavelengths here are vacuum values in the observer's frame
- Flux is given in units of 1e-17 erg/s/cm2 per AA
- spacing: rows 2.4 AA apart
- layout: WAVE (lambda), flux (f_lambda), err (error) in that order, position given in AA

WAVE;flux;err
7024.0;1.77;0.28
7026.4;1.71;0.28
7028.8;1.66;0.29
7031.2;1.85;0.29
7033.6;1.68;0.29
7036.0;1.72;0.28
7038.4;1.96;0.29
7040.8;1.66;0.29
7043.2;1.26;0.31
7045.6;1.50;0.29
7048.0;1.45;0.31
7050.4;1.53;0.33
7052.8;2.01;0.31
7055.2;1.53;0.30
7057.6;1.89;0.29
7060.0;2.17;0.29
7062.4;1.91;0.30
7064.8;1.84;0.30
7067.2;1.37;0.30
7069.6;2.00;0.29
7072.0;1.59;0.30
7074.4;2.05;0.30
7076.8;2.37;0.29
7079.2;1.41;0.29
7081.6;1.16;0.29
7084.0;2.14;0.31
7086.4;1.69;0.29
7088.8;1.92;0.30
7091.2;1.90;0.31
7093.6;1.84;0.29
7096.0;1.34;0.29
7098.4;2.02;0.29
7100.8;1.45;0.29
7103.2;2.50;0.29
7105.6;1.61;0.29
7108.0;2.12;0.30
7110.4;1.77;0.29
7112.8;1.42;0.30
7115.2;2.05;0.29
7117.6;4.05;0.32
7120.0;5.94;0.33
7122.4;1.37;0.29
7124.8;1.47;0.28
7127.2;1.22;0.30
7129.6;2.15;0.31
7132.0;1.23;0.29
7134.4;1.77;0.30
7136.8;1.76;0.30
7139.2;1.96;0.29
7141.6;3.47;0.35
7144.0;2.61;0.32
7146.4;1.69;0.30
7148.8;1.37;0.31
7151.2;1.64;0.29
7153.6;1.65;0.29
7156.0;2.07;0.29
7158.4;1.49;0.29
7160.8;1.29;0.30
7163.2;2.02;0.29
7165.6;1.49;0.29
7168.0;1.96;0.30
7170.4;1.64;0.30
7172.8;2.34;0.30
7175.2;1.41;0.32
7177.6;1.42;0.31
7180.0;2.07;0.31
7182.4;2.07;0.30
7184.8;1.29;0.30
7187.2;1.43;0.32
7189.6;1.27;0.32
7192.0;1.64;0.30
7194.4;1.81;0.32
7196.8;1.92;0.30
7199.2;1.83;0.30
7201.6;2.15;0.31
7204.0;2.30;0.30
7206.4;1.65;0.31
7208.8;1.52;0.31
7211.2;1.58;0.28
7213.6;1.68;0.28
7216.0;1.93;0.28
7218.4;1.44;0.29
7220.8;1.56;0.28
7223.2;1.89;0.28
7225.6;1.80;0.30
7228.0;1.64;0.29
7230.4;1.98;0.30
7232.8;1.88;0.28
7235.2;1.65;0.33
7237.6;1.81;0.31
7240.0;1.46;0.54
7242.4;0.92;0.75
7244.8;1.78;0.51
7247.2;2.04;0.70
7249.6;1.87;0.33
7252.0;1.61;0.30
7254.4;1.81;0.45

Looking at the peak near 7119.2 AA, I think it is H-alpha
